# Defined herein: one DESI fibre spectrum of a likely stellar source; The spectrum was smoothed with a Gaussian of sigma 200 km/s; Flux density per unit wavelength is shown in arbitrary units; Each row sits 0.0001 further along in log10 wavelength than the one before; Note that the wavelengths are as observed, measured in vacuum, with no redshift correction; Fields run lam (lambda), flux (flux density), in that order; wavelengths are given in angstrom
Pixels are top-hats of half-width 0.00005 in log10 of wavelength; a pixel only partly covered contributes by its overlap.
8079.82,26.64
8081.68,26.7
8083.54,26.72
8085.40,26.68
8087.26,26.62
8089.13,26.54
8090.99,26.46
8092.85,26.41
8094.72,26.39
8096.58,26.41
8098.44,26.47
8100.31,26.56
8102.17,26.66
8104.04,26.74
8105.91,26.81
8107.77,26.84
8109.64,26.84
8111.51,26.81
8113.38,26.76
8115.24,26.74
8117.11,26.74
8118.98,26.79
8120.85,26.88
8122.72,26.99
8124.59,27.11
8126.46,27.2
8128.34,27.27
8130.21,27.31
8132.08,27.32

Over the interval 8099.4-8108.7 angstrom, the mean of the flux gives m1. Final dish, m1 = 26.7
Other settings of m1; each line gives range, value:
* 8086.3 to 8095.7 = 26.5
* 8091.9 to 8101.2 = 26.4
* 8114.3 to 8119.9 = 26.8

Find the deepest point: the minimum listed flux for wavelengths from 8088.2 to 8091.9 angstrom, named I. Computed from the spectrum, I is 26.46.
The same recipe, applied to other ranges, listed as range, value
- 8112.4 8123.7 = 26.74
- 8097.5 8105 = 26.47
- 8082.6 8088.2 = 26.62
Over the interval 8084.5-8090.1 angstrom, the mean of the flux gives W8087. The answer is 26.6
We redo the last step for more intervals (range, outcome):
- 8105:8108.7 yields 26.9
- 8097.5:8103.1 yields 26.6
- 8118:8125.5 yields 26.9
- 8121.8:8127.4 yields 27.1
